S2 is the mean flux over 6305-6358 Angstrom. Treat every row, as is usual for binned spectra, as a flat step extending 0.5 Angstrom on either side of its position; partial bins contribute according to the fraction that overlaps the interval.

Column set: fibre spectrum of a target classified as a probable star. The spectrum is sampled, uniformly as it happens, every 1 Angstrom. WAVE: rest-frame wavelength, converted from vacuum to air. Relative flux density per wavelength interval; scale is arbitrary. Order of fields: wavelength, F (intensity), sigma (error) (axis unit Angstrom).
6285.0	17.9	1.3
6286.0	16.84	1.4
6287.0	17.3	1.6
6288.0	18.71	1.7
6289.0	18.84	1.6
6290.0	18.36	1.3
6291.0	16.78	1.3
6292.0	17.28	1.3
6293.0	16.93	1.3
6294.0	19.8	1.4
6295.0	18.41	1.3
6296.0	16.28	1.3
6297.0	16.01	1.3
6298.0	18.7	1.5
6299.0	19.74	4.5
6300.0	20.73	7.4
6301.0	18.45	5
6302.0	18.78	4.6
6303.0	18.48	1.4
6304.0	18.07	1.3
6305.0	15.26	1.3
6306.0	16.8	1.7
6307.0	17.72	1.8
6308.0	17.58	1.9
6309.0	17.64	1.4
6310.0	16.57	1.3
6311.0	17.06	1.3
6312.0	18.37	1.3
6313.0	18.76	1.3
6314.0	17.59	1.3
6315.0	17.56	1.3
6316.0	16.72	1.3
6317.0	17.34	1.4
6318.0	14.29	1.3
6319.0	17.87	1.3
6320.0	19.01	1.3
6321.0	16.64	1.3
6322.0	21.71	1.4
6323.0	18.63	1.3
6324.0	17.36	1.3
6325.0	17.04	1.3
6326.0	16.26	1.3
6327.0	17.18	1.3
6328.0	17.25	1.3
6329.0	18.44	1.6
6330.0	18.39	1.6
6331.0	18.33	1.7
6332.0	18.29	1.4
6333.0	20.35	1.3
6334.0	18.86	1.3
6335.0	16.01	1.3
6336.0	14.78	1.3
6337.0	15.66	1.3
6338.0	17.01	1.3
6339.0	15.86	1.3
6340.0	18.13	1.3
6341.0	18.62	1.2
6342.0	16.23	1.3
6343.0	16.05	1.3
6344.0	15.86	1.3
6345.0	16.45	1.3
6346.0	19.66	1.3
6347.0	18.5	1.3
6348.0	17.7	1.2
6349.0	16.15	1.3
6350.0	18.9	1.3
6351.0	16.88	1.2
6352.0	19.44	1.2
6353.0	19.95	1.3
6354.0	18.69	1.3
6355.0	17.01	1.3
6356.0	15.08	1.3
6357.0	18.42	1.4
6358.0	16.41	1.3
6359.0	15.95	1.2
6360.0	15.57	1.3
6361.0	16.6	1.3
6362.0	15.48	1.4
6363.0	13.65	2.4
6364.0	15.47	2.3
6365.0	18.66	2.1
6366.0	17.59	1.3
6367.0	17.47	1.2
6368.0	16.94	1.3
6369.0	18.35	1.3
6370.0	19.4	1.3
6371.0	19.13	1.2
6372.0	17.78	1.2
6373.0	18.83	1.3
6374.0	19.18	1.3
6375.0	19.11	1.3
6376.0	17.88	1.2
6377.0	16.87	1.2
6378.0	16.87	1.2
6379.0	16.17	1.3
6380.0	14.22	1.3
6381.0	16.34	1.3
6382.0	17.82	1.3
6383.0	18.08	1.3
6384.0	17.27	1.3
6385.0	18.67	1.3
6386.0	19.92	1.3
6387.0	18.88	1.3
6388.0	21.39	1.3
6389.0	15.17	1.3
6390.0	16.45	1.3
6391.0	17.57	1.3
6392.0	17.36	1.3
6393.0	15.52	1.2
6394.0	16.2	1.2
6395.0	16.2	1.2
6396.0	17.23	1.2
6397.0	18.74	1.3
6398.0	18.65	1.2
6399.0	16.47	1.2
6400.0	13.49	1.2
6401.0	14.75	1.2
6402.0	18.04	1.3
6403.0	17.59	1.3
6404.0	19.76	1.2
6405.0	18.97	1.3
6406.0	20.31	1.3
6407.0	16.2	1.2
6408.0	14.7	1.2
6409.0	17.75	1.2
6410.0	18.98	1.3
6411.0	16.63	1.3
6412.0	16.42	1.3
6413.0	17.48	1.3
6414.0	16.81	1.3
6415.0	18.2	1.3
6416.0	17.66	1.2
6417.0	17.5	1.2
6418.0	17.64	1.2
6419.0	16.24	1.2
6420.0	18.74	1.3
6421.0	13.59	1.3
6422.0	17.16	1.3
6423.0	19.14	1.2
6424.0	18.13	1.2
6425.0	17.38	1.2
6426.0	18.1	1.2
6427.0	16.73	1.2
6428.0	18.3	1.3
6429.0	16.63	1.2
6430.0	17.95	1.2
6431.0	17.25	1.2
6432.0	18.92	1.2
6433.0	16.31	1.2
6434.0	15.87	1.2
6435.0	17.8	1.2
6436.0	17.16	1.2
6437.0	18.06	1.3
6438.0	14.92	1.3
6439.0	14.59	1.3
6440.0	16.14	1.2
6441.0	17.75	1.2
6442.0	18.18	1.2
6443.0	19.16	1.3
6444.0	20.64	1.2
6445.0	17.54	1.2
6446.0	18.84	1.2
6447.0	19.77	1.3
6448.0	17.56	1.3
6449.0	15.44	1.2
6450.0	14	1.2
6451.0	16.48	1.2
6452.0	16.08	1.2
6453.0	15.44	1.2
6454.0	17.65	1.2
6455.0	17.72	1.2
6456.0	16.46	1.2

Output 17.5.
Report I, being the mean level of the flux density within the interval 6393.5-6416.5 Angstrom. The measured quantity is 17.3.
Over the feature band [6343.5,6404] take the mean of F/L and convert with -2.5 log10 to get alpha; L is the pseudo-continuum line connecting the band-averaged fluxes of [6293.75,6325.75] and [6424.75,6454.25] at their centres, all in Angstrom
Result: 0.01 mag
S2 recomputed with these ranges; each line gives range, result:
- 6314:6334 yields 17.8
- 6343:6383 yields 17.3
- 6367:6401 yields 17.5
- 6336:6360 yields 17.2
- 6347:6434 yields 17.4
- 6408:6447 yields 17.4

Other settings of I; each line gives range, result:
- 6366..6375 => 18.4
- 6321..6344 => 17.5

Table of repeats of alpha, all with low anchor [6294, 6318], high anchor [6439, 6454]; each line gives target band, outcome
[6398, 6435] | 0.005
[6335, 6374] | 0.022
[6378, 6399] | 0.007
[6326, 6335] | -0.029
